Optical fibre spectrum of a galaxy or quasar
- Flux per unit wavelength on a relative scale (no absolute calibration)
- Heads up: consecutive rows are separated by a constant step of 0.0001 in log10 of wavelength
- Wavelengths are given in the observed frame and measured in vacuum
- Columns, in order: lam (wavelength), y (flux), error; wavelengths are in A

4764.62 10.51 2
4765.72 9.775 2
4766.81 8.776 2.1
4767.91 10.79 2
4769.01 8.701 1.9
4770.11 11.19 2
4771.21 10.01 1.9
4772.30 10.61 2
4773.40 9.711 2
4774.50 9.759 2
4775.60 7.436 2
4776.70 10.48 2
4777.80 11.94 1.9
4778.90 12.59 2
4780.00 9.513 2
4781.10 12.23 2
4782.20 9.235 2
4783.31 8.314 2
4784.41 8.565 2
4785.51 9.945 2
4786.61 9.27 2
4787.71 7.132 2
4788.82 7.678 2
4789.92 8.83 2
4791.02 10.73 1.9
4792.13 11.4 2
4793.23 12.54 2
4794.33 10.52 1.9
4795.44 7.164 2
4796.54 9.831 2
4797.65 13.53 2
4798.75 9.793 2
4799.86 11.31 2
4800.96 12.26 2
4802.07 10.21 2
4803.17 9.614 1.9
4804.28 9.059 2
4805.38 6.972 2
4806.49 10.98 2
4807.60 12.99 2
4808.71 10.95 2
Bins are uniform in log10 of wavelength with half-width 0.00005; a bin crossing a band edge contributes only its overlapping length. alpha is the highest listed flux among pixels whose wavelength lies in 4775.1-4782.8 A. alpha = 12.59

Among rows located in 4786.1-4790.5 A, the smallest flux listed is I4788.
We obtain 7.132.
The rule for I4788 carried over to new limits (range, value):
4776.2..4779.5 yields 10.48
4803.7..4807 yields 6.972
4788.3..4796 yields 7.164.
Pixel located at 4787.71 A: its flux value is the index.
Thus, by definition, 7.132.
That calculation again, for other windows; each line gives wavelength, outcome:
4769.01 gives 8.701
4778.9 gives 12.59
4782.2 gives 9.235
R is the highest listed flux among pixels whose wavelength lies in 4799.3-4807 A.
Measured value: 12.26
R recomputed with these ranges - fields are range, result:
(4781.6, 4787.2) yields 9.945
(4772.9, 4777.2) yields 10.48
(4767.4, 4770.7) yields 11.19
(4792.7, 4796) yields 12.54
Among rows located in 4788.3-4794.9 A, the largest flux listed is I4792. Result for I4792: 12.54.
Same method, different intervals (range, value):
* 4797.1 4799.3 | 13.53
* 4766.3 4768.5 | 10.79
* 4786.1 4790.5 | 9.27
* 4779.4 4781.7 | 12.23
